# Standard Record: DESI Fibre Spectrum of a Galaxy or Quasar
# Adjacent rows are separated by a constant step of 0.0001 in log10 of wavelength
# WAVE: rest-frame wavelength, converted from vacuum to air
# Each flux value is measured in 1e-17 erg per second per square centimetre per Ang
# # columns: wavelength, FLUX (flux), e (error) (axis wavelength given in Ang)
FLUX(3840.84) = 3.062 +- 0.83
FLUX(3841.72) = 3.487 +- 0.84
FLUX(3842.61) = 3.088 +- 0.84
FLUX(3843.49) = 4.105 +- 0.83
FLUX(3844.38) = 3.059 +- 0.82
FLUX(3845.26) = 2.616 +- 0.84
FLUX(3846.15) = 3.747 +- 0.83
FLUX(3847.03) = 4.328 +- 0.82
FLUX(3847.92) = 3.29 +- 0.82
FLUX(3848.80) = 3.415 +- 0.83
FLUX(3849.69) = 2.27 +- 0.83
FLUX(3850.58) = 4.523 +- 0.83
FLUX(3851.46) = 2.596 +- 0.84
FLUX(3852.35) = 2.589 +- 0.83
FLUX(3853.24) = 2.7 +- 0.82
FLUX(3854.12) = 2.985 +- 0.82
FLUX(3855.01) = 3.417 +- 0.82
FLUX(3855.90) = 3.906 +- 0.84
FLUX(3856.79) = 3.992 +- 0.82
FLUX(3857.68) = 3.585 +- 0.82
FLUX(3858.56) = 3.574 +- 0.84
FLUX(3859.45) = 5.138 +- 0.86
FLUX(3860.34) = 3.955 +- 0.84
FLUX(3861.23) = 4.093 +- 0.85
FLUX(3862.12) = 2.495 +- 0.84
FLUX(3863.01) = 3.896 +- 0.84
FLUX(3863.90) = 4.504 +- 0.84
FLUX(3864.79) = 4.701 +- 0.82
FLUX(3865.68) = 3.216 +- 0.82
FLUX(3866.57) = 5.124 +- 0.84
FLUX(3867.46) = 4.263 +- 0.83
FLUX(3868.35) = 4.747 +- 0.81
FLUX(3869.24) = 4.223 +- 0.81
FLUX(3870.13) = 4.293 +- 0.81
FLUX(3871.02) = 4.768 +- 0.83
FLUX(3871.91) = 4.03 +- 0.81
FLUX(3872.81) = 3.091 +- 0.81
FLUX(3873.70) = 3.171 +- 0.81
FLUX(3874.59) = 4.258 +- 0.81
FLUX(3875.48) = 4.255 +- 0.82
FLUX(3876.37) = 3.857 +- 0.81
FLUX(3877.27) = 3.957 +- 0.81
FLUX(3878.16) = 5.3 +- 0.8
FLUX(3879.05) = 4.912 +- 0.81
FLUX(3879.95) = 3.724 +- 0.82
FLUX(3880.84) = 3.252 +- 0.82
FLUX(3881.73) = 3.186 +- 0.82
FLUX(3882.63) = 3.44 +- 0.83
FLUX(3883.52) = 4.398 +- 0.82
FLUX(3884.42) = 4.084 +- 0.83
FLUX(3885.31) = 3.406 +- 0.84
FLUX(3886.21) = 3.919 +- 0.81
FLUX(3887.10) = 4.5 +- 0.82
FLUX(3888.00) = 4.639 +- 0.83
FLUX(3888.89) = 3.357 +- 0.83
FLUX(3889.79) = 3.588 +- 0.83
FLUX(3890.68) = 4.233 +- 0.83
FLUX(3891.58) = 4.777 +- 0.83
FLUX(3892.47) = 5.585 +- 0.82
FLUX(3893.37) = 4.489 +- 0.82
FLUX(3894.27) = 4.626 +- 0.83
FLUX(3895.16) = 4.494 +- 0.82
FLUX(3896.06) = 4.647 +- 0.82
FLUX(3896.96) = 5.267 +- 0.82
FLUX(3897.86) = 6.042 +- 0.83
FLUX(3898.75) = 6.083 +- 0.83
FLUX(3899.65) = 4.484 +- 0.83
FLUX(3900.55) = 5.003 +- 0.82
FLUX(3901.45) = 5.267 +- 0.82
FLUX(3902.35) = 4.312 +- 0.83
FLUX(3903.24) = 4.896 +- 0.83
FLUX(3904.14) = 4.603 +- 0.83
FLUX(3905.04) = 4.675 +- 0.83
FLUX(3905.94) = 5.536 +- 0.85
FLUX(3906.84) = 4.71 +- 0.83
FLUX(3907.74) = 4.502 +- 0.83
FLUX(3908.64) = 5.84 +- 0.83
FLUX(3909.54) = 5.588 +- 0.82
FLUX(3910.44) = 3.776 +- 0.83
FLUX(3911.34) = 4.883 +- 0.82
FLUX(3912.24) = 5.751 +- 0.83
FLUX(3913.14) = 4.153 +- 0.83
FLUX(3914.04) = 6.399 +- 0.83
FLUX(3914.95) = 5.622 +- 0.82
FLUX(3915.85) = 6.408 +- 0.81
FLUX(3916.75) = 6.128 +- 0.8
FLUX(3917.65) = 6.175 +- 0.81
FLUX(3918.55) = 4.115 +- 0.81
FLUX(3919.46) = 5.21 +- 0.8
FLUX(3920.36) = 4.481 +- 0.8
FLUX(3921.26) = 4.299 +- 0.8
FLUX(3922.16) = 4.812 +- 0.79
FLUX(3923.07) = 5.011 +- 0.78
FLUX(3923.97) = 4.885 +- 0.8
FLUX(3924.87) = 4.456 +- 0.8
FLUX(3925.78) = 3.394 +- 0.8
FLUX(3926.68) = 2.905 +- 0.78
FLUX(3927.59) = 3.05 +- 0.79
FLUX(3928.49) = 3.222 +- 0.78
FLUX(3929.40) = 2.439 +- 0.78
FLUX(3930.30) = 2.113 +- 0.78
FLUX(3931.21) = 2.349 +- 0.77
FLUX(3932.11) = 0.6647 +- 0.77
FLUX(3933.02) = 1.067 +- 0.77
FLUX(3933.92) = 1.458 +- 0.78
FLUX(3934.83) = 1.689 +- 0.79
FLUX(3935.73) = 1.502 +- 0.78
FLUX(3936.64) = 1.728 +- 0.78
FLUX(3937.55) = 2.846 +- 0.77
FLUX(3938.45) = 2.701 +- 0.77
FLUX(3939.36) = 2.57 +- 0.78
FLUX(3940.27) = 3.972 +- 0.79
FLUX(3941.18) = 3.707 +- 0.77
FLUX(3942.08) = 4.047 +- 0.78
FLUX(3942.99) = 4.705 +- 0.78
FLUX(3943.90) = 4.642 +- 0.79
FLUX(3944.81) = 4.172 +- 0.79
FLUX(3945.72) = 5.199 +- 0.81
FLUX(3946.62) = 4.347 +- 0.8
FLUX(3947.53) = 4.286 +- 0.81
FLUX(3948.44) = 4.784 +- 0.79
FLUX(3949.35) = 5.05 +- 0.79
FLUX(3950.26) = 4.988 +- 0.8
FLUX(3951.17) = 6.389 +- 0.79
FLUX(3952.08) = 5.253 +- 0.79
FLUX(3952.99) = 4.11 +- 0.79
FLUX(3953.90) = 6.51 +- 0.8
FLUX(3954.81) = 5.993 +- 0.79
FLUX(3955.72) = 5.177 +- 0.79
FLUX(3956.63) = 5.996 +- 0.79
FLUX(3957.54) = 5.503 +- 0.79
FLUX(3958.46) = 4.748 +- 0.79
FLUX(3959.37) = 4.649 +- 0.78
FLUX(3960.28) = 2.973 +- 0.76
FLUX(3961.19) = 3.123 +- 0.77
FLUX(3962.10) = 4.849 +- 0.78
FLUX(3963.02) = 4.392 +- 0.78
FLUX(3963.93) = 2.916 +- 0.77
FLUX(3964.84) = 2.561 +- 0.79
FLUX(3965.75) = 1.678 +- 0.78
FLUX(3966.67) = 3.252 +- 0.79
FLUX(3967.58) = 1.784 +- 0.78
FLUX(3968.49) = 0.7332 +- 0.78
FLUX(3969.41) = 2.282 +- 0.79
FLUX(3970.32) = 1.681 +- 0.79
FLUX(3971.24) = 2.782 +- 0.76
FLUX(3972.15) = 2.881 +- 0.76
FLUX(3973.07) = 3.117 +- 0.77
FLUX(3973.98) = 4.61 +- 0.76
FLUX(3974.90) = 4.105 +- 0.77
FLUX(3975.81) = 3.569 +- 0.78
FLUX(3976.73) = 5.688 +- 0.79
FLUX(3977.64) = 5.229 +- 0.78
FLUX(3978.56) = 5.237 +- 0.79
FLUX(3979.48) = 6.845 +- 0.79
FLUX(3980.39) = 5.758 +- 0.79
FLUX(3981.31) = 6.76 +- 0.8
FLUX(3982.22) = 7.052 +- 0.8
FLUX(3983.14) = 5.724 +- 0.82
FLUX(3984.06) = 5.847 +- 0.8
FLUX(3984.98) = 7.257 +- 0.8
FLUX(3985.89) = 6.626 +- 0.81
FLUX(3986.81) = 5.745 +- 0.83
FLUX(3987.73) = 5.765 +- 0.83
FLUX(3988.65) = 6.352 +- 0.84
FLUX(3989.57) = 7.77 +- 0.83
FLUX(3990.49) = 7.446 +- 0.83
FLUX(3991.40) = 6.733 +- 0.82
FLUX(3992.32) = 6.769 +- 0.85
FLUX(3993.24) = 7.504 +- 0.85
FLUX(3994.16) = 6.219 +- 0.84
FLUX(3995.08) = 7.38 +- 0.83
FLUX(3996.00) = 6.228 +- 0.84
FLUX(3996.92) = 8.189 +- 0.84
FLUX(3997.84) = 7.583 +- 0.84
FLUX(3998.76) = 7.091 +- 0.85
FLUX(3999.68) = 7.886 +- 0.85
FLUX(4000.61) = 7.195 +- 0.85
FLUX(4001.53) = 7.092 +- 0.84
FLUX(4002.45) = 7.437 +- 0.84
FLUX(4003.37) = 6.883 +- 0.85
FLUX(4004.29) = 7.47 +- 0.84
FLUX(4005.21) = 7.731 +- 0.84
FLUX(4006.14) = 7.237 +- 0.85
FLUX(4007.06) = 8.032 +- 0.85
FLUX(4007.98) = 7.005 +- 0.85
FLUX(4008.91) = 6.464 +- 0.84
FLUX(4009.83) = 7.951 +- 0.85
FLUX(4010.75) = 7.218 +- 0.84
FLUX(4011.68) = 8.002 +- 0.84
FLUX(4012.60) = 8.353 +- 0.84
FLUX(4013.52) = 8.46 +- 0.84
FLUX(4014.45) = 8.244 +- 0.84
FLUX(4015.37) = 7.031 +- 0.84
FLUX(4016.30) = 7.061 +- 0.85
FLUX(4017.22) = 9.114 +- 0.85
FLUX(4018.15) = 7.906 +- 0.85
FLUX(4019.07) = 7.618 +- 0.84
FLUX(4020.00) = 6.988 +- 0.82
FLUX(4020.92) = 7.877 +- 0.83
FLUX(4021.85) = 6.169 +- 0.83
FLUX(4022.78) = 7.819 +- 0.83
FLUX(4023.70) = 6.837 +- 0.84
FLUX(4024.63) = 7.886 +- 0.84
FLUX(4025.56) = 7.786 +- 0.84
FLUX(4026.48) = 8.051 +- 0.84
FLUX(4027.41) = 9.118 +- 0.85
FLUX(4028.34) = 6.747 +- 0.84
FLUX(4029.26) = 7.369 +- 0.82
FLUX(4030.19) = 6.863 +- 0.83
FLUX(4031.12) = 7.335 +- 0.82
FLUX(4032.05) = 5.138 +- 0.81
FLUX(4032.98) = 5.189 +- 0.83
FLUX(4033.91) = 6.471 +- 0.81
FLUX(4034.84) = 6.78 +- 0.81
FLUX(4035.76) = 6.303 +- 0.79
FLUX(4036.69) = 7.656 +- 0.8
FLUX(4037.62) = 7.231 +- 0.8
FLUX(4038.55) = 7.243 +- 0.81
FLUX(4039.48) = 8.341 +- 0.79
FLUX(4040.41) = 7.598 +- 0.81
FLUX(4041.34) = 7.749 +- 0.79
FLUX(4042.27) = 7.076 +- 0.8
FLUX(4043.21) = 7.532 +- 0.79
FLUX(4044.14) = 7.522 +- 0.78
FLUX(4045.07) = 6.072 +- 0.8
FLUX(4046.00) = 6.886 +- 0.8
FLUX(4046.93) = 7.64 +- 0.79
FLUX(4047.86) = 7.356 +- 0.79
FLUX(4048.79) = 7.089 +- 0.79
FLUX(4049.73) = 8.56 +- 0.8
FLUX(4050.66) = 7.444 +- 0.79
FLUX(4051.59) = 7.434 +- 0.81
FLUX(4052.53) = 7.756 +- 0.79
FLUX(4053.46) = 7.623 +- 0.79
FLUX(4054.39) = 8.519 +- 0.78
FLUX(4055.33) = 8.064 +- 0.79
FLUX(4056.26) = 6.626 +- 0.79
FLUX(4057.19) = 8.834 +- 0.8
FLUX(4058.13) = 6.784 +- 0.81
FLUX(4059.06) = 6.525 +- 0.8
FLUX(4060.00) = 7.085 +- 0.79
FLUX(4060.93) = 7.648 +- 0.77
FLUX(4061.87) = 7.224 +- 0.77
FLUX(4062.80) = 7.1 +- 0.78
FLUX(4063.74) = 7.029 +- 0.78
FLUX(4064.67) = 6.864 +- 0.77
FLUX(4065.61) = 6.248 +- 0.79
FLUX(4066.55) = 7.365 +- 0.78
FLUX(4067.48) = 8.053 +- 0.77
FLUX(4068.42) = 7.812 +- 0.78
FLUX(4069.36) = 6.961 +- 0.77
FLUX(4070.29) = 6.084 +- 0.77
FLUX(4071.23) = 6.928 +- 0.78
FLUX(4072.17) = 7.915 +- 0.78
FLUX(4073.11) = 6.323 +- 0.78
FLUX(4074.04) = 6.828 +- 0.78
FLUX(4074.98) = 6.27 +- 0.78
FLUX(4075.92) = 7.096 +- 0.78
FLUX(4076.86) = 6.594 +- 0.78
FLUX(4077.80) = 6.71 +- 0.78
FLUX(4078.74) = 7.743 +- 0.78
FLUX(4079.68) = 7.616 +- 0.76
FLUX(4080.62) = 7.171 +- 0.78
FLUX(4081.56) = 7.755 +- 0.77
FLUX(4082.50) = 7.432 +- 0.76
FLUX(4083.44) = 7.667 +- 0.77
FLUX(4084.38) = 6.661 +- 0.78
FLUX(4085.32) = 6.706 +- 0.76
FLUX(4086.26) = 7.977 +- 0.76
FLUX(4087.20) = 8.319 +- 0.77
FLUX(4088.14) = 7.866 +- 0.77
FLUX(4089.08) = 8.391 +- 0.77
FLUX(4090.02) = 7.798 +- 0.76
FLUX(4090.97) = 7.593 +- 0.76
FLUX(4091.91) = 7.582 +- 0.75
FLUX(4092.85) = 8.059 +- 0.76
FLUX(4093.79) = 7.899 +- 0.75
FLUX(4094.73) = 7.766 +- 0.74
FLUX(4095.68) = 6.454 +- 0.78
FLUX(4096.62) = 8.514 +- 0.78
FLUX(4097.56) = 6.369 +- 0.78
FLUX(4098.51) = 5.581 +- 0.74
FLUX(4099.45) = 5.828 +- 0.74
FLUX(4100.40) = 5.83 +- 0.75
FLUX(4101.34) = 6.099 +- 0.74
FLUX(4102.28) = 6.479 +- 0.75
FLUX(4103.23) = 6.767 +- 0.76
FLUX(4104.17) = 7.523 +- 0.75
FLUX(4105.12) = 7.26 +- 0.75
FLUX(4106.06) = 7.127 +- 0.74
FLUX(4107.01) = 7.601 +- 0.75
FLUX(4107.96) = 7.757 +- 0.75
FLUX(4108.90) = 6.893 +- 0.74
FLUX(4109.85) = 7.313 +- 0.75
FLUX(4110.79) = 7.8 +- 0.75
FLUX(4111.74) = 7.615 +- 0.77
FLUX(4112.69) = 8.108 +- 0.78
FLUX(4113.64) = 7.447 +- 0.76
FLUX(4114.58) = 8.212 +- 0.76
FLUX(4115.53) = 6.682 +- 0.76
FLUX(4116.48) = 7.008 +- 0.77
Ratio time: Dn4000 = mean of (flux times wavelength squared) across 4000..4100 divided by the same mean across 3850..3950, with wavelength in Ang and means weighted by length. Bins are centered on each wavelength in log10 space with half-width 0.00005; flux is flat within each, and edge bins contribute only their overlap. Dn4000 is 1.92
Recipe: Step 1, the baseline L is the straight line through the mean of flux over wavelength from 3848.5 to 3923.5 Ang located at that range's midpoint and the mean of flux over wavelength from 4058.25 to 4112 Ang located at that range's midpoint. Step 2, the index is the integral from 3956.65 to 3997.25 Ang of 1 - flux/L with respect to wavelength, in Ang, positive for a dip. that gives 5.3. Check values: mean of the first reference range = 4.39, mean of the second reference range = 7.18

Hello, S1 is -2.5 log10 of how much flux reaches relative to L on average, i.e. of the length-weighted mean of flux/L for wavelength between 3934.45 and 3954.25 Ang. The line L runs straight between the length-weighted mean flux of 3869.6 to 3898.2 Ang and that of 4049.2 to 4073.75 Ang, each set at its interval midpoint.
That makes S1 0.294 mag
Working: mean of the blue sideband 4.23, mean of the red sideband 7.33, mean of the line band 4.05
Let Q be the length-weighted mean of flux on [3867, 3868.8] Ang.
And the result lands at 4.51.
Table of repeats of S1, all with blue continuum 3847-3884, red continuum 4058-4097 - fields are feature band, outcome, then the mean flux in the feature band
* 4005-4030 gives -0.204 mag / 7.62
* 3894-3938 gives 0.091 mag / 4.23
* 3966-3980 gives 0.493 mag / 3.57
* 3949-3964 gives 0.087 mag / 4.91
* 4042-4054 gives -0.088 mag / 7.4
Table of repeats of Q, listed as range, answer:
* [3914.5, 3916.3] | 6.02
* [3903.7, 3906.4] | 4.93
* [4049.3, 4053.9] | 7.76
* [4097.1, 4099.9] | 5.92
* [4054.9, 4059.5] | 7.38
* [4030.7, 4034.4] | 6.01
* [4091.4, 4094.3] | 7.87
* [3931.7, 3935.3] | 1.23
